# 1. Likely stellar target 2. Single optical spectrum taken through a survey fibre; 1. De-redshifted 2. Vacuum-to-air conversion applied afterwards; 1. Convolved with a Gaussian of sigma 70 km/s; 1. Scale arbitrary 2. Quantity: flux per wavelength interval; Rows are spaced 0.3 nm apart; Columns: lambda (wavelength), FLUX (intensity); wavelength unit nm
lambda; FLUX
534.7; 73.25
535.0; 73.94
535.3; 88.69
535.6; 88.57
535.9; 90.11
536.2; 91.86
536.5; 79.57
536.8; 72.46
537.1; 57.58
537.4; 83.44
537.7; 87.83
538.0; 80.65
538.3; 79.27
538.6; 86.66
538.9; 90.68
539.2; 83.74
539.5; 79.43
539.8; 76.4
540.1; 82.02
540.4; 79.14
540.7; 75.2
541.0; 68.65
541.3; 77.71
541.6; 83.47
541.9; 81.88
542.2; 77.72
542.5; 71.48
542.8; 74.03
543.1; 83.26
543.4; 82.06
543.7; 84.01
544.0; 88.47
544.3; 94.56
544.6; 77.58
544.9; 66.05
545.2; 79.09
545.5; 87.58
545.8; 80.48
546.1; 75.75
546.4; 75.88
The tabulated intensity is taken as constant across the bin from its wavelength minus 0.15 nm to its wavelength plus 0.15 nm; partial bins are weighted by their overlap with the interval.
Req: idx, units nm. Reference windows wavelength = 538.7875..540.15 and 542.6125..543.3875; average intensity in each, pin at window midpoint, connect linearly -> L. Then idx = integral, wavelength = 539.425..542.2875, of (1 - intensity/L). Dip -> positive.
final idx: 0.10 nm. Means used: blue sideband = 82.3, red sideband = 78.9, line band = 78.1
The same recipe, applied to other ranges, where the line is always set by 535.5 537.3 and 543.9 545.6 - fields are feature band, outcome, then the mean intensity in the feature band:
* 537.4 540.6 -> -0.080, 82.5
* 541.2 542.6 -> 0.043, 78.7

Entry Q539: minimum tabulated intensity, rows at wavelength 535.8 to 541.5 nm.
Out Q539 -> 57.58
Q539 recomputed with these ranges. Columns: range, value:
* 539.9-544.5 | 68.65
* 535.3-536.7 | 79.57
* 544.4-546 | 66.05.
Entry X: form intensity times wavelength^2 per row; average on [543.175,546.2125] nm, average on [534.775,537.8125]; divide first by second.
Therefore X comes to 1.04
